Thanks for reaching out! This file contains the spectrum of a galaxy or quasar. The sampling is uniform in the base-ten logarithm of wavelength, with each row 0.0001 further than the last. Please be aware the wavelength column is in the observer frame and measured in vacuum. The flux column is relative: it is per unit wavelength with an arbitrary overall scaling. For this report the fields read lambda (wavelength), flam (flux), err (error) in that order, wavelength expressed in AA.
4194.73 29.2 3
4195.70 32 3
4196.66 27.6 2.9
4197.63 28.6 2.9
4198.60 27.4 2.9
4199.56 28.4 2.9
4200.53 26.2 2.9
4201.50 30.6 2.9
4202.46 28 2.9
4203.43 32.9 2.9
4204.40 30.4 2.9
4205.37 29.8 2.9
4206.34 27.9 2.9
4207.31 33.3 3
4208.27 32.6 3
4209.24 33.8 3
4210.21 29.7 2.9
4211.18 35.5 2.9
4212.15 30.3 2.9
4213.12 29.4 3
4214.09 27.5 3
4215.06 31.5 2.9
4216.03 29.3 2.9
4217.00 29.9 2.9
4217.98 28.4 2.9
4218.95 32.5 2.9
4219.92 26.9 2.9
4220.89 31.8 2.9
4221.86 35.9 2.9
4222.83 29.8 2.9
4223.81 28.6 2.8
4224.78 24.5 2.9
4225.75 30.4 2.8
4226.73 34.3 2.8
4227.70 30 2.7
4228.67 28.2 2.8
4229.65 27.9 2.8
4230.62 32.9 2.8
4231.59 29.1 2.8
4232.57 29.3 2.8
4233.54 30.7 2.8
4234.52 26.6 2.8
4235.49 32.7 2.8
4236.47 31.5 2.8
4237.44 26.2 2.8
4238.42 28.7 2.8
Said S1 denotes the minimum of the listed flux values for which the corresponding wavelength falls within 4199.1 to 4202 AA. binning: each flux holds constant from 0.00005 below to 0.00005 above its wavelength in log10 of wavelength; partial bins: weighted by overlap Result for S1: 26.2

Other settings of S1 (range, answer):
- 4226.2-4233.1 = 27.9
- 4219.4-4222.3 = 26.9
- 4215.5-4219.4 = 28.4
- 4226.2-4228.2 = 30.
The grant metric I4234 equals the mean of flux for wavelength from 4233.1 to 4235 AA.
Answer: 28.5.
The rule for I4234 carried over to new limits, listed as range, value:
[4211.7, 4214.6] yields 29.1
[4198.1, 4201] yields 27.4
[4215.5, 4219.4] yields 30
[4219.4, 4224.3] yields 30.6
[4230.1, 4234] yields 30.5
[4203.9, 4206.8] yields 29.3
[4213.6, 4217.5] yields 29.5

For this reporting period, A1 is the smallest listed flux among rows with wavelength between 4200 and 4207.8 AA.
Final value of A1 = 26.2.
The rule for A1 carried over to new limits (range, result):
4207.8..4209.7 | 32.6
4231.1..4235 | 26.6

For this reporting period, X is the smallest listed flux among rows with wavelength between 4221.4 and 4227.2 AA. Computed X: 24.5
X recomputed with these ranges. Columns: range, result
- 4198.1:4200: 27.4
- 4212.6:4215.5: 27.5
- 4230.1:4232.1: 29.1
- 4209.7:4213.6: 29.4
